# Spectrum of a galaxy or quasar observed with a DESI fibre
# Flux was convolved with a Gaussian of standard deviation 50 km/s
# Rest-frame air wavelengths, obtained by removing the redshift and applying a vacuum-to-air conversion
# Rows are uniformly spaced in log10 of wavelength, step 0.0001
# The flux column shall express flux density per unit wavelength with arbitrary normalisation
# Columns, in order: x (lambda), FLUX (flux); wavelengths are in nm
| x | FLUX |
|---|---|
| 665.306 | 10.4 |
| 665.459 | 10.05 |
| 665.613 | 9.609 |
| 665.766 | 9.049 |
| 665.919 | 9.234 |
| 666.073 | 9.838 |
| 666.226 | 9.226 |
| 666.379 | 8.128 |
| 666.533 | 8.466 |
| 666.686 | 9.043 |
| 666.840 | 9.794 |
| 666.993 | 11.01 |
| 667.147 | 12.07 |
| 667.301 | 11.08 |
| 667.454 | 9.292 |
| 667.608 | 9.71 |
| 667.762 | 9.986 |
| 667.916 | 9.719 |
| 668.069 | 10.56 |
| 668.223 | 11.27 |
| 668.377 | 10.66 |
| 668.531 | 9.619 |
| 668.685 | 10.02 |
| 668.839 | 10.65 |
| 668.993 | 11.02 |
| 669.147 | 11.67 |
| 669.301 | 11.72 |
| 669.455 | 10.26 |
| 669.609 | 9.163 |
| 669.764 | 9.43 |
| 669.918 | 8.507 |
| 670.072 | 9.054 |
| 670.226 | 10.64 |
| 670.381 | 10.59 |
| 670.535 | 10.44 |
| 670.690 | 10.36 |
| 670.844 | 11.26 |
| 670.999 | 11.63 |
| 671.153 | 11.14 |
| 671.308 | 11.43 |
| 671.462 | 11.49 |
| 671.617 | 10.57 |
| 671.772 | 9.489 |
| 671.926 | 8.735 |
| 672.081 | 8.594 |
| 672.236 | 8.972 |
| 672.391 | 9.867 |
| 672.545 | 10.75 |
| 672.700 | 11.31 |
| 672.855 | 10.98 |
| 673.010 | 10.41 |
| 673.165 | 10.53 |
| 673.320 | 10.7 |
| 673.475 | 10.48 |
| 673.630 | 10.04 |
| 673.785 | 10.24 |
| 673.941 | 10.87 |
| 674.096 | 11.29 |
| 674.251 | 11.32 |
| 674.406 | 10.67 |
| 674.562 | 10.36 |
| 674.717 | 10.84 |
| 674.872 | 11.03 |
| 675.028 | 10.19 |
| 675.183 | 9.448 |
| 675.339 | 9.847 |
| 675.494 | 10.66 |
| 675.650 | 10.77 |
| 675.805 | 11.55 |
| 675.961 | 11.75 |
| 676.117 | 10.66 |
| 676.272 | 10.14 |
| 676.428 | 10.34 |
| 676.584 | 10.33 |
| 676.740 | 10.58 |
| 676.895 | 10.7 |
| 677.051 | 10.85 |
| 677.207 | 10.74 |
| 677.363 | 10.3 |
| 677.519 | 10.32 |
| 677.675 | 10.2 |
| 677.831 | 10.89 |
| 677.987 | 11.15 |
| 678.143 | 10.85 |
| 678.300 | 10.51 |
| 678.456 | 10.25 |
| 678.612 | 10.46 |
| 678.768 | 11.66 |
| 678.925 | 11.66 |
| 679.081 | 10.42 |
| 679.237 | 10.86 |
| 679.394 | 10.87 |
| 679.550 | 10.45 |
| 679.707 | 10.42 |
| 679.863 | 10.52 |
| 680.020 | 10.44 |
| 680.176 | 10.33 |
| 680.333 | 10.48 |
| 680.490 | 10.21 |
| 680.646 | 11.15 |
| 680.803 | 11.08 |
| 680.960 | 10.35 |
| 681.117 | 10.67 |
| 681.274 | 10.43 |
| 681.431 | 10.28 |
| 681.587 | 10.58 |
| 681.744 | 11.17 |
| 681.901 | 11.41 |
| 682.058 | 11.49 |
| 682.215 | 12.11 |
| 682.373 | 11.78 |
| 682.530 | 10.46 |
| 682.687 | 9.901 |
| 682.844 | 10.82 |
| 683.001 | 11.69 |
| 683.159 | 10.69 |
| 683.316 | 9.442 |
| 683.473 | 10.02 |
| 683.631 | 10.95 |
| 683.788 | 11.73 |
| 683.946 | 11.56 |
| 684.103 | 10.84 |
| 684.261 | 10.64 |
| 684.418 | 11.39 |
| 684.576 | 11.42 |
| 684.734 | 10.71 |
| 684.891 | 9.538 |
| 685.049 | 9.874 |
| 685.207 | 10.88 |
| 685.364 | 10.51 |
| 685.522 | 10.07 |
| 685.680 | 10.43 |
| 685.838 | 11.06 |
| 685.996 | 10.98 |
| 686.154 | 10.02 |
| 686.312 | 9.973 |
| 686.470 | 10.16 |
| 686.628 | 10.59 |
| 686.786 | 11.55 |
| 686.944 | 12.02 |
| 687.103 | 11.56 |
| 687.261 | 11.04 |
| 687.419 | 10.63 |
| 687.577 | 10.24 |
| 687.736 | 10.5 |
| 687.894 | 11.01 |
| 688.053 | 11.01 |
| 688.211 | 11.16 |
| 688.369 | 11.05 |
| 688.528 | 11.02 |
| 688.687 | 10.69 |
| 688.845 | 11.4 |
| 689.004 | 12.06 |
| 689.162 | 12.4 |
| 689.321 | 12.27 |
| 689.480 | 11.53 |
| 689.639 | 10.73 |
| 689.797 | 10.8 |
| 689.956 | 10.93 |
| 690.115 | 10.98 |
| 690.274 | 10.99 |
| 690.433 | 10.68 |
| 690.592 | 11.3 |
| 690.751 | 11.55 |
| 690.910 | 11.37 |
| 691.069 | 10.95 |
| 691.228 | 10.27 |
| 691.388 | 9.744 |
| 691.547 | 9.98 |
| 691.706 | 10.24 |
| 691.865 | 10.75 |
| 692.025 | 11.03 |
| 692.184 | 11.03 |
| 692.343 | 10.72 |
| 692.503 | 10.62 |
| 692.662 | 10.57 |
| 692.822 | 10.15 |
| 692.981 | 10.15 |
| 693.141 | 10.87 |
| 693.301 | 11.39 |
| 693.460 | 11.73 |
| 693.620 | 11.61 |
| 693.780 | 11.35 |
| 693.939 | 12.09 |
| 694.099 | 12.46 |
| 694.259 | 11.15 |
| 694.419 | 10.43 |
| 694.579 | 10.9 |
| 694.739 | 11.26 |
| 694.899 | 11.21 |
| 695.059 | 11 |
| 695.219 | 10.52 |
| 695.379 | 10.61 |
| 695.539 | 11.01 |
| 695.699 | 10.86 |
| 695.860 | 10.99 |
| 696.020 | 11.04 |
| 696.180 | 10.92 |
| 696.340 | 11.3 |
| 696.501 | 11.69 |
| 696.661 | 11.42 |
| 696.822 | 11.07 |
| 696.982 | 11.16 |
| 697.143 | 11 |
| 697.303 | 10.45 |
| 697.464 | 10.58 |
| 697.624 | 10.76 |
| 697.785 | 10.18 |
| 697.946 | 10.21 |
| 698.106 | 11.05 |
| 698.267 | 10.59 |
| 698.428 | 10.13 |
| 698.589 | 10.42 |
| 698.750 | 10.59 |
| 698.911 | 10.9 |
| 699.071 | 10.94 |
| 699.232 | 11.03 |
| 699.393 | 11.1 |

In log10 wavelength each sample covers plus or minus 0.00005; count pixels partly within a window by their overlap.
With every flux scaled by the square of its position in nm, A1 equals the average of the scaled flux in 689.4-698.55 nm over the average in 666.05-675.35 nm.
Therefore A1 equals 1.1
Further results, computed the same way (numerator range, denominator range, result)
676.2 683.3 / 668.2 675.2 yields 1.05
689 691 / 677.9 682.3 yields 1.08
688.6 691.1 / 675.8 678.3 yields 1.10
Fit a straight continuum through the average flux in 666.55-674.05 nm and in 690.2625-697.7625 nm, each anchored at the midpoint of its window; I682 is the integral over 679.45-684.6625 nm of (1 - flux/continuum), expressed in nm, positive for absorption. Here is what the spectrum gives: -0.08 nm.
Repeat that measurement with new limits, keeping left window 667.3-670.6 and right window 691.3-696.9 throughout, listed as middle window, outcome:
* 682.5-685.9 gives 0.001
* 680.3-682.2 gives -0.044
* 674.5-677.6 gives -0.044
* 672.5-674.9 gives -0.088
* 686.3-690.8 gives -0.130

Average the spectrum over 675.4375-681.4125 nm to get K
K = 10.7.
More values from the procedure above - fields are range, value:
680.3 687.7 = 10.8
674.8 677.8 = 10.6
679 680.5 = 10.5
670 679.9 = 10.6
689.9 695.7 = 10.9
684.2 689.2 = 10.9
